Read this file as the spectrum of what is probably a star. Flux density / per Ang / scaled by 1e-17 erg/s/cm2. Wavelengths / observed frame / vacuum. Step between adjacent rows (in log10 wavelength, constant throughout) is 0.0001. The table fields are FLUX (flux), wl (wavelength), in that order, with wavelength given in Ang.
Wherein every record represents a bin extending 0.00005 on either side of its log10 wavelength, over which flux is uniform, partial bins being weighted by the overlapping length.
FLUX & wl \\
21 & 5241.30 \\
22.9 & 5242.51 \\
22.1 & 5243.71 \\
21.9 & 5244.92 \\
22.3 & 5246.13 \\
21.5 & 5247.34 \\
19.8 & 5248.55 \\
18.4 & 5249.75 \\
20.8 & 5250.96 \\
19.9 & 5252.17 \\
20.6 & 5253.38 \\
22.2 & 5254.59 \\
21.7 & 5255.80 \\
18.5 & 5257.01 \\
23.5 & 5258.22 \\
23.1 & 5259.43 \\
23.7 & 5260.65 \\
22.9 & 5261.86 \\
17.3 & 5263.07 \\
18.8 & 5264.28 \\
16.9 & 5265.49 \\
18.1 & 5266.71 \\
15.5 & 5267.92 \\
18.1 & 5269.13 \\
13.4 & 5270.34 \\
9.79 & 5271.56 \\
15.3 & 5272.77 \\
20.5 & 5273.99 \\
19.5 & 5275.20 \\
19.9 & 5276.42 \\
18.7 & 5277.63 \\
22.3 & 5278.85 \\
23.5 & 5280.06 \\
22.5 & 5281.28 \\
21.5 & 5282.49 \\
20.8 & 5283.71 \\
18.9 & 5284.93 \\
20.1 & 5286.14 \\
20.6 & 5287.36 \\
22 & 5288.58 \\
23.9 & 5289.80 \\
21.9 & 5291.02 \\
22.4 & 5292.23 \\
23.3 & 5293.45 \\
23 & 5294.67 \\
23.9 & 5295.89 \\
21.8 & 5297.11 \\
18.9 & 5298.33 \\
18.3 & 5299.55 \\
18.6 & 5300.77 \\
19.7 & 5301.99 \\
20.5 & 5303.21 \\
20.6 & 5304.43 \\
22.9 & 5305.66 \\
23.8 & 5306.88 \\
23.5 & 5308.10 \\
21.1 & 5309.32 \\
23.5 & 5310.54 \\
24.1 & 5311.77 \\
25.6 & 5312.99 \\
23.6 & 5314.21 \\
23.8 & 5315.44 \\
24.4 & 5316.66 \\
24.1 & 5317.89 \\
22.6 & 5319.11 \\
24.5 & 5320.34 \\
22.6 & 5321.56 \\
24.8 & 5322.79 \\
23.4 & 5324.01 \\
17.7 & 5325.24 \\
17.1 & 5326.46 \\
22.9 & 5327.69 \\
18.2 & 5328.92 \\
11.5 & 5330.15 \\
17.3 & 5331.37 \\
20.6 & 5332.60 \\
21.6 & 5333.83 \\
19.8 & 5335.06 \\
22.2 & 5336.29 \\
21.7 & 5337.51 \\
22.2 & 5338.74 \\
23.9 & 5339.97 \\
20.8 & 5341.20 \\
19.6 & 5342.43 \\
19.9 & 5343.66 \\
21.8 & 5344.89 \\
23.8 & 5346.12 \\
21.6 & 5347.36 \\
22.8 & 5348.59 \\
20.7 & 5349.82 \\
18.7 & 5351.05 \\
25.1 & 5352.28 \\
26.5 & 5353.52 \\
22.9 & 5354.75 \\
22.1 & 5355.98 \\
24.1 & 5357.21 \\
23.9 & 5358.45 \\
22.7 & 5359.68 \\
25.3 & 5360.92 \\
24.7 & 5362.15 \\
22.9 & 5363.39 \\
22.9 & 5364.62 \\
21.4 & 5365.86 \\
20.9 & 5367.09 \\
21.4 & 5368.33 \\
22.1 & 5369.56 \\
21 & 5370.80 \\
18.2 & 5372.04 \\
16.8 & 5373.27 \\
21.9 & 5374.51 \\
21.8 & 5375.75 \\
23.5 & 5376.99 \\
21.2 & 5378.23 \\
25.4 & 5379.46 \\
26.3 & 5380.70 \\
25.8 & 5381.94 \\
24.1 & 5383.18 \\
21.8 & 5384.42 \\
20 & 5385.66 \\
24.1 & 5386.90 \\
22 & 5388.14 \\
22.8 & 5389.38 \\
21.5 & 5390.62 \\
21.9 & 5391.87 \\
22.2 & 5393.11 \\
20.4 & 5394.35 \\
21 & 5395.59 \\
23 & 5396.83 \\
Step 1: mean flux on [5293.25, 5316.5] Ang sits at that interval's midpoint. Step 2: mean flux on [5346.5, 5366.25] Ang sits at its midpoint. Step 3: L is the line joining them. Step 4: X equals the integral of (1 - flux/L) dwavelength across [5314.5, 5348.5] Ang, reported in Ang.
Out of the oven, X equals 1.9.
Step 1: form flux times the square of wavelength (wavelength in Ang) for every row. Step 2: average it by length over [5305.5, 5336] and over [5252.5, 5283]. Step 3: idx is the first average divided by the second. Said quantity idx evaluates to 1.1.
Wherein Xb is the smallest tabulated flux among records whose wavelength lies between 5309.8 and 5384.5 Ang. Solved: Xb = 11.5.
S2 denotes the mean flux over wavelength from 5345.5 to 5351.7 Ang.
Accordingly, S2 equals 21.5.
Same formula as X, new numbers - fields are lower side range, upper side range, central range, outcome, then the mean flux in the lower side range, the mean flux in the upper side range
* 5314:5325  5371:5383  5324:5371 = 2.92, 23.5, 22.3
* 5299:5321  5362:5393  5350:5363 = -0.69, 22.5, 22.2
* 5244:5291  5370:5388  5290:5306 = -0.50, 20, 22.3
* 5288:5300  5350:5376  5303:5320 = -0.91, 22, 22.2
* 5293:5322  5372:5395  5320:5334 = 1.47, 22.4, 22.3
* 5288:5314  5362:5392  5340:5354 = 0.12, 22.1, 22.2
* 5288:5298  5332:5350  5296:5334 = 1.24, 22.7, 21.6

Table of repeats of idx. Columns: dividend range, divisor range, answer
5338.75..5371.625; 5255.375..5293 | 1.16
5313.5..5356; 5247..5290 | 1.12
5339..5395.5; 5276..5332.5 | 1.06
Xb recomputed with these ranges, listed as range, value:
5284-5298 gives 18.9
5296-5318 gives 18.3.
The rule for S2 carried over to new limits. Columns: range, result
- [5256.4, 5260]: 21.7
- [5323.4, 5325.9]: 20.5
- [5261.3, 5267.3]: 18.8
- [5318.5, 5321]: 23.6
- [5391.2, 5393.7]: 22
